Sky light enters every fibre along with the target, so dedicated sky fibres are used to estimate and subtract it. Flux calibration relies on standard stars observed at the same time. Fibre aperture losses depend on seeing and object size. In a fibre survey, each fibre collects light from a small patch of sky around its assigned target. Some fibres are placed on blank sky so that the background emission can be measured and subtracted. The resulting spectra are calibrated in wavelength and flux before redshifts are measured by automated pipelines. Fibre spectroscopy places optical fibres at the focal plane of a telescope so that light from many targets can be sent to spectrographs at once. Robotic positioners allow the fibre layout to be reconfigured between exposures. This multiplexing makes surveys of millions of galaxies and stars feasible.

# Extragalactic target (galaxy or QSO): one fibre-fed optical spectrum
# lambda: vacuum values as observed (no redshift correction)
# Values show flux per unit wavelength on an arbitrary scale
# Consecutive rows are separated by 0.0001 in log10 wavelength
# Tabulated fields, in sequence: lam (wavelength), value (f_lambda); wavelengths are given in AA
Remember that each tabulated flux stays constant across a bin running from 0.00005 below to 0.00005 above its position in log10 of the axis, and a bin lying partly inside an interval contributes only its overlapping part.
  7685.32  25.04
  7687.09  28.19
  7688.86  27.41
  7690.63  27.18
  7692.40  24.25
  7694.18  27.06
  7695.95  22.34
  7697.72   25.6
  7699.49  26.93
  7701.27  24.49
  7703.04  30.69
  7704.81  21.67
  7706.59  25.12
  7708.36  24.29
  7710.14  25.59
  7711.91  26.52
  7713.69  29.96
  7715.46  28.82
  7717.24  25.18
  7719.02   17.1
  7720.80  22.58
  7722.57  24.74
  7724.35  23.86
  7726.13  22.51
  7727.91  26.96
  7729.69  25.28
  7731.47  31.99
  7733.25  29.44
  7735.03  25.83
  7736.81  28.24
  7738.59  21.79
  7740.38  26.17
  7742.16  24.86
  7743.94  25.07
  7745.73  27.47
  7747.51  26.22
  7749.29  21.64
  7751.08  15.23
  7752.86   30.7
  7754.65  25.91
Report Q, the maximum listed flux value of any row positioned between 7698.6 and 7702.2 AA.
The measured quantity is 26.93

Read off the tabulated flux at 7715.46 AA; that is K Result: 28.82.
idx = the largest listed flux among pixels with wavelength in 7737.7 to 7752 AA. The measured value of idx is 27.47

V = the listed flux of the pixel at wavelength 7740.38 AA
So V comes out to 26.17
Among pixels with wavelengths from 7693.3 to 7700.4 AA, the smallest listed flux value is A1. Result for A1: 22.34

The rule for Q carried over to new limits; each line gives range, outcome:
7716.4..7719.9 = 25.18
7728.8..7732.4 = 31.99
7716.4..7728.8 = 26.96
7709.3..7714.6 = 29.96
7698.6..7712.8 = 30.69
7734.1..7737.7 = 28.24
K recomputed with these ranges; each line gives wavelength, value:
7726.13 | 22.51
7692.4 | 24.25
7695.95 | 22.34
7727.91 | 26.96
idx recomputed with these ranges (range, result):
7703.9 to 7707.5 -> 25.12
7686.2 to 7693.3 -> 28.19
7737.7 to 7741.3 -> 26.17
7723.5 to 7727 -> 23.86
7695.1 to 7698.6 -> 25.6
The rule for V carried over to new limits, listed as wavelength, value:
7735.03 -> 25.83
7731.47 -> 31.99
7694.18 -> 27.06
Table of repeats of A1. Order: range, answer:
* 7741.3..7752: 15.23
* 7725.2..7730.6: 22.51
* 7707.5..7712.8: 24.29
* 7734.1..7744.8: 21.79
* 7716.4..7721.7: 17.1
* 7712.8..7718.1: 25.18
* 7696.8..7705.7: 21.67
